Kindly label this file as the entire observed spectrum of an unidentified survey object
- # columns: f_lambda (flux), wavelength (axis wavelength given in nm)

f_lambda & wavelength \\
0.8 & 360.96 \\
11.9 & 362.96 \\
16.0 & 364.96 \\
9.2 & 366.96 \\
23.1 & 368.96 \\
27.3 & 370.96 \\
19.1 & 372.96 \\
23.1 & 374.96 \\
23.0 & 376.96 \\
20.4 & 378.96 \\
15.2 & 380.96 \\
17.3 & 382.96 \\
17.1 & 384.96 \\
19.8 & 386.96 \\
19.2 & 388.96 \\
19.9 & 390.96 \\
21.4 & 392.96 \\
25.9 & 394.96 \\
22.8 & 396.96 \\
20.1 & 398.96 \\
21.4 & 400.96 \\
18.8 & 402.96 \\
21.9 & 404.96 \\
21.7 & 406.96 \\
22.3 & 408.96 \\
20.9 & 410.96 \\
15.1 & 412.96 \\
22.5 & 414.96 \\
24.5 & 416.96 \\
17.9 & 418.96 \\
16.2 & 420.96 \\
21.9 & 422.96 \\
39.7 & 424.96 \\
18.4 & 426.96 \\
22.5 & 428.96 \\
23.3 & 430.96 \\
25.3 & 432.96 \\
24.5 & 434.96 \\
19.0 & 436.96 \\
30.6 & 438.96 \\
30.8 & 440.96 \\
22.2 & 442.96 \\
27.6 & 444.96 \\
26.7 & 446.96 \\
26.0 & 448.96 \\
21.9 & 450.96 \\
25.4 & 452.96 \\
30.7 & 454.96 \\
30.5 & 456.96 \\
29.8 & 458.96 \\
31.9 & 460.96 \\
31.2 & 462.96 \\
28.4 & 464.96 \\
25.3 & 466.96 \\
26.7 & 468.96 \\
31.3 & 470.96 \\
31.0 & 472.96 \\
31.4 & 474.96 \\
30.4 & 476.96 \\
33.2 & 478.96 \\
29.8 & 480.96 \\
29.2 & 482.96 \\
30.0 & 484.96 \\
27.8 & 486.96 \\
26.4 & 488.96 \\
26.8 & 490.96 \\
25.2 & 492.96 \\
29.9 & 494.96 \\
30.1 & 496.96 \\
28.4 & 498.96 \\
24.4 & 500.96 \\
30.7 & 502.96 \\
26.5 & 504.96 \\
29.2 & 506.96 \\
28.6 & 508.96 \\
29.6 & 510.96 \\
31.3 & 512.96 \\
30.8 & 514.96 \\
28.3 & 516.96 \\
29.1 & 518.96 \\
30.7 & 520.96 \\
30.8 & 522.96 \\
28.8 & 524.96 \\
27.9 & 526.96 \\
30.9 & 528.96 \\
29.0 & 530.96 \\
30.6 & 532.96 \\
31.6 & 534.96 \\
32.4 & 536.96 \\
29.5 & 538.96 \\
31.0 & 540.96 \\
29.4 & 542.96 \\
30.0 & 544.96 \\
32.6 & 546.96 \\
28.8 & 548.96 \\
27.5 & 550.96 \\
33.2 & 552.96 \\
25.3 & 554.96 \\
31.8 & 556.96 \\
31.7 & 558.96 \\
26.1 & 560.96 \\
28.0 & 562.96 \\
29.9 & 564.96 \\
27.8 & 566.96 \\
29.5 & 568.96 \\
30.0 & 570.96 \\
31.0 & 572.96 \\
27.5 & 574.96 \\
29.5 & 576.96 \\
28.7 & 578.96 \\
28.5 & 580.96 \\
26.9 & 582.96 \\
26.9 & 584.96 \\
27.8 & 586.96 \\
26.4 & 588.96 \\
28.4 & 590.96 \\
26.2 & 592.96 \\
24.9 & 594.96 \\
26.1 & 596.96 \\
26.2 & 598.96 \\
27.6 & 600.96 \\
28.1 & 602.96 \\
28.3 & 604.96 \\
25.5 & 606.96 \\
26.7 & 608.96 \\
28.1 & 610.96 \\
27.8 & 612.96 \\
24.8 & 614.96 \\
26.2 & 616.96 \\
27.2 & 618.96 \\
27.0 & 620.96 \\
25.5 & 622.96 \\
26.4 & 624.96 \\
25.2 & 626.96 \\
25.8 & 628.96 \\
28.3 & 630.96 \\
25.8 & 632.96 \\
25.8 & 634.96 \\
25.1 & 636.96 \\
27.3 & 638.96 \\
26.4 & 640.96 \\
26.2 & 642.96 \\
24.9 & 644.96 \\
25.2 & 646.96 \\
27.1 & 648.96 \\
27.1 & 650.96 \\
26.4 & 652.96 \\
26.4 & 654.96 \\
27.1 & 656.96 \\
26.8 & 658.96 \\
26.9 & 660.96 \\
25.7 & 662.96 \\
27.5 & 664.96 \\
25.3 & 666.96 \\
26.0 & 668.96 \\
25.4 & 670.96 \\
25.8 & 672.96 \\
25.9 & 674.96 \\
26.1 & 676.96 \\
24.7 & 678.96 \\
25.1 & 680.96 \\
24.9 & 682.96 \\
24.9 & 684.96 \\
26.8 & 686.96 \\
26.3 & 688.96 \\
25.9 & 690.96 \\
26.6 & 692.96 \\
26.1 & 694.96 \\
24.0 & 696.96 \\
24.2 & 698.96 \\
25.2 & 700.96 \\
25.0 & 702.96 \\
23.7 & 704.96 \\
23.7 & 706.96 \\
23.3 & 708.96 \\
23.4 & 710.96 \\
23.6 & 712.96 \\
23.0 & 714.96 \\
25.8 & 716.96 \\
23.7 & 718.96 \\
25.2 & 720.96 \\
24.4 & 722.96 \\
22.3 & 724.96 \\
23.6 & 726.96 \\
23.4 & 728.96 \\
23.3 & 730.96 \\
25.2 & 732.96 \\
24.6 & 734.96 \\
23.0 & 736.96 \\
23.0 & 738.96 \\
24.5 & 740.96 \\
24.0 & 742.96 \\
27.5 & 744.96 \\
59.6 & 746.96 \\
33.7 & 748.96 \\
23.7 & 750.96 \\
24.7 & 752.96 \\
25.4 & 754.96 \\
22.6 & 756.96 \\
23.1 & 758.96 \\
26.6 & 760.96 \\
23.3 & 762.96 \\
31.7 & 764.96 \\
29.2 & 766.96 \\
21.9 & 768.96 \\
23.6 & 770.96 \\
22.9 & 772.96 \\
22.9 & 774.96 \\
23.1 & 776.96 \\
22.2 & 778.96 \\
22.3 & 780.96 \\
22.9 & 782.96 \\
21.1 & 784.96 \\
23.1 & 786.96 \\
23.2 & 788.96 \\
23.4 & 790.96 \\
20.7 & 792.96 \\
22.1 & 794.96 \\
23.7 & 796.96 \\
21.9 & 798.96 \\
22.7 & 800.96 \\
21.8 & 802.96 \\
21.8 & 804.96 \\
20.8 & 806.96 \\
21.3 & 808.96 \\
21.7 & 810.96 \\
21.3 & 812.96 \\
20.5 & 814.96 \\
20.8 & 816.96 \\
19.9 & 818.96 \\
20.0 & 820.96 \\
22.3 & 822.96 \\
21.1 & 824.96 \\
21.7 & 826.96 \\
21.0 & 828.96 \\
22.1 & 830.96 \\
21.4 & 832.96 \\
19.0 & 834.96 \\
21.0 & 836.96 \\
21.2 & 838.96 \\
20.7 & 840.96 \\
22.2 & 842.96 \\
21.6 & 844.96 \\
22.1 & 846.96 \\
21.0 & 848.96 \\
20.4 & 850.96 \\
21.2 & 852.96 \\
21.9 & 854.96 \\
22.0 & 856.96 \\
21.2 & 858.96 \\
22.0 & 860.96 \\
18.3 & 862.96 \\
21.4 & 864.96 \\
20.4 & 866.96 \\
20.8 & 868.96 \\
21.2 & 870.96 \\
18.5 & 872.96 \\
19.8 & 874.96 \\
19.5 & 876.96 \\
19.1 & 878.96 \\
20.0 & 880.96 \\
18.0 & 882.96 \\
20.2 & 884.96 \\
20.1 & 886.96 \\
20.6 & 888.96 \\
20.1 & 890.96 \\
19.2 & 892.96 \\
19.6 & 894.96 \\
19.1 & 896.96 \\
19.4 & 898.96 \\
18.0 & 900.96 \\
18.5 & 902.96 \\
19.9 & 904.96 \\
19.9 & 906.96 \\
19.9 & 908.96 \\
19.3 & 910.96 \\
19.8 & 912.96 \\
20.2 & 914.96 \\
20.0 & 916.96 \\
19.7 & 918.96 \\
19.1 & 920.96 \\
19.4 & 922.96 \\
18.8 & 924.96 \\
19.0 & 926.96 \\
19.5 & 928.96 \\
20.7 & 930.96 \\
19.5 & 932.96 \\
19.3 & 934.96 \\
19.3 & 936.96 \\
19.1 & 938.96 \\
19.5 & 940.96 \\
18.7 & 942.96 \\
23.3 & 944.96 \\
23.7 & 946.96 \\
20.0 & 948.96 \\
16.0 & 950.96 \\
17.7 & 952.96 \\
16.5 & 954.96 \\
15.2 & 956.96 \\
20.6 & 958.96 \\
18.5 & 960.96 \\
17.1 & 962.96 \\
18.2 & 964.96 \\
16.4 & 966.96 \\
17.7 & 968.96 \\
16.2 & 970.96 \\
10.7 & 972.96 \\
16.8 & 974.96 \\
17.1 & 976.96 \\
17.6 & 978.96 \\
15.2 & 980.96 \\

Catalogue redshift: 0.139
